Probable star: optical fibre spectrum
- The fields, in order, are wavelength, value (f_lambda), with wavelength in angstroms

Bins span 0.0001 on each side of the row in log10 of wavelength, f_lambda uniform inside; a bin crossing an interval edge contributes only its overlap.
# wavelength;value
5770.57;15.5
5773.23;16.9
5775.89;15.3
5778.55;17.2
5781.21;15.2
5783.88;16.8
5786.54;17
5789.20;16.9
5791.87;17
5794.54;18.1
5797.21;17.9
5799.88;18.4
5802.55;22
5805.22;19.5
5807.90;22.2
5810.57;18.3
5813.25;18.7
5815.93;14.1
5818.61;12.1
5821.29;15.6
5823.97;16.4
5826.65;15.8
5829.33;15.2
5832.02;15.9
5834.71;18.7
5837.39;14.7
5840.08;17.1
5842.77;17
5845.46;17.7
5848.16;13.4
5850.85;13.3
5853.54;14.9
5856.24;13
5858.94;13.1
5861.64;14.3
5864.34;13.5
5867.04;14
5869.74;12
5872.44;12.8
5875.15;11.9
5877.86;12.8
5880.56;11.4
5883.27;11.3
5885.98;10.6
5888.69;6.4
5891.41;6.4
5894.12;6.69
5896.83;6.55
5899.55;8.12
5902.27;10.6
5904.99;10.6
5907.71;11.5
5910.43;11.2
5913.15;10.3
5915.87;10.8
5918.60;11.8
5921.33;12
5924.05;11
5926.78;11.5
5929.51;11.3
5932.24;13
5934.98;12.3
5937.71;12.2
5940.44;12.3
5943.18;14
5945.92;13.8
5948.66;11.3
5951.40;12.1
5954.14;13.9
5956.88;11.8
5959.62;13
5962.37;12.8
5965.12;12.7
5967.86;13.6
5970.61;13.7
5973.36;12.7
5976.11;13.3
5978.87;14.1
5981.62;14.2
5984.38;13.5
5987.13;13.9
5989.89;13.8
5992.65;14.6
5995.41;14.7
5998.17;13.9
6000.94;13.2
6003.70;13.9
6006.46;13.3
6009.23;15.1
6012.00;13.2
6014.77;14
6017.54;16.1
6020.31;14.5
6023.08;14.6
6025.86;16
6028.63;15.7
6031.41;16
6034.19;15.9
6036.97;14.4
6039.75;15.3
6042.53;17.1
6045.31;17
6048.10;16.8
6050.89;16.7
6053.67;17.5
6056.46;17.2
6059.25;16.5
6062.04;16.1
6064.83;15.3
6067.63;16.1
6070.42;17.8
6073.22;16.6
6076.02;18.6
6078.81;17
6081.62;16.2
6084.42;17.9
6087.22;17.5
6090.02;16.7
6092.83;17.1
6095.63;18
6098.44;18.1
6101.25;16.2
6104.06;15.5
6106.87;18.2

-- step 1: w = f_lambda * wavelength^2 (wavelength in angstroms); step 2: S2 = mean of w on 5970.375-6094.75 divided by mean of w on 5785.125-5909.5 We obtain 1.16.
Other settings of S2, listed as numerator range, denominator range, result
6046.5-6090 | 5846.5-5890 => 1.45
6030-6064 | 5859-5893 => 1.51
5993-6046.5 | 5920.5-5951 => 1.25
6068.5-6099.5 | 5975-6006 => 1.29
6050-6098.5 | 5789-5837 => 1.07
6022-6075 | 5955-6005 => 1.23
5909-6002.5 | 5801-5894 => 0.92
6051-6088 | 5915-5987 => 1.39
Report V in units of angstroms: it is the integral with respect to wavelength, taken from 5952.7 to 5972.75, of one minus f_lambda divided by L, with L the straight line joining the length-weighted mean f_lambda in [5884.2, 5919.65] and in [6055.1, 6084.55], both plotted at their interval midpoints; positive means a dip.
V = -1.7 angstroms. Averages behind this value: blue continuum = 9.35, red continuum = 16.8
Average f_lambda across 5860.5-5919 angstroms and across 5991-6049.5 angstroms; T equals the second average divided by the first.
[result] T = 1.41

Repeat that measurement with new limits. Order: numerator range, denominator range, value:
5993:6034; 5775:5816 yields 0.82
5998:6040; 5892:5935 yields 1.41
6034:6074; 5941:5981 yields 1.26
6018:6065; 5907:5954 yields 1.34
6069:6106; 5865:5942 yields 1.58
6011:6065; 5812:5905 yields 1.21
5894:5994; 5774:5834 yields 0.71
